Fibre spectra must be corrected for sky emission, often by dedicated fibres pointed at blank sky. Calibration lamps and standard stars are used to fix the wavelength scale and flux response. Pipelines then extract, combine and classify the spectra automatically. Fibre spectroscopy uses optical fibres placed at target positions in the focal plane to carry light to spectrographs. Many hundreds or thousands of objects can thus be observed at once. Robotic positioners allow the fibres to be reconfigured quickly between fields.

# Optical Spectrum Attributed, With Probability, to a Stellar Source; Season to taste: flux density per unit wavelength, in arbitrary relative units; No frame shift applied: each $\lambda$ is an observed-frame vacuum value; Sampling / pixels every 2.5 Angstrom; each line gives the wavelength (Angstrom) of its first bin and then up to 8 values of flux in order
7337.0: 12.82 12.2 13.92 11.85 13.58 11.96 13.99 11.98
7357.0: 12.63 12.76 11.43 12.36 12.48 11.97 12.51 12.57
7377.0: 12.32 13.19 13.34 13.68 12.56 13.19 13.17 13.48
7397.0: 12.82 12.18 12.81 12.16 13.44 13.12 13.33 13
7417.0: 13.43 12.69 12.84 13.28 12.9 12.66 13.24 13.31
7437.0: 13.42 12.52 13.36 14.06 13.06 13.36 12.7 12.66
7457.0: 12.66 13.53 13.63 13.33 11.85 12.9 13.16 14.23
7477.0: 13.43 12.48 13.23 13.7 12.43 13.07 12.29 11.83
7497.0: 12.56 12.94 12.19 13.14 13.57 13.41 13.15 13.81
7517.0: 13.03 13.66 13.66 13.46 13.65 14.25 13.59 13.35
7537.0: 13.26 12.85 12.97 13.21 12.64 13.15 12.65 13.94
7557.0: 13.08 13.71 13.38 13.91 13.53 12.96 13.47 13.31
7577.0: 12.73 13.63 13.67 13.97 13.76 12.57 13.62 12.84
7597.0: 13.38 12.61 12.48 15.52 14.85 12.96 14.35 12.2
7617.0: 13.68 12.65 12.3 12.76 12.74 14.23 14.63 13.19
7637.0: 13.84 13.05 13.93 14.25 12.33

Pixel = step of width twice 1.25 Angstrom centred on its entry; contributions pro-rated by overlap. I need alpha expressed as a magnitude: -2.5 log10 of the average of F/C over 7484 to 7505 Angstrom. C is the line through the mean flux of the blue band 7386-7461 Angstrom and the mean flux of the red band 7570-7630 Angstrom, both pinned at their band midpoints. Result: 0.044 mag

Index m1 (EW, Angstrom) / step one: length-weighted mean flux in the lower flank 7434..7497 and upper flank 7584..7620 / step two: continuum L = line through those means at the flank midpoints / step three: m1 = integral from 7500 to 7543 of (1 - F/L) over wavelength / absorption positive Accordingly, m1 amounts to -0.5 Angstrom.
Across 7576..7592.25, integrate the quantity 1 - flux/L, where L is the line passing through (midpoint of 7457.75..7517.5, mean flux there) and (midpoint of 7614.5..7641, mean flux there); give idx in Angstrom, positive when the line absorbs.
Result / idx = -0.3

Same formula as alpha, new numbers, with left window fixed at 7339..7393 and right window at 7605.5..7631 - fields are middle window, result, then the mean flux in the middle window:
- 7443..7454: -0.03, 13.3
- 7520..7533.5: -0.05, 13.7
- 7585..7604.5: 0.00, 13.2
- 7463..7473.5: 0.01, 12.9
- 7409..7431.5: -0.02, 13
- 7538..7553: 0.02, 12.9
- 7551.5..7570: -0.02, 13.4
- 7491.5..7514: 0.02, 12.8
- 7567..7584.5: -0.01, 13.4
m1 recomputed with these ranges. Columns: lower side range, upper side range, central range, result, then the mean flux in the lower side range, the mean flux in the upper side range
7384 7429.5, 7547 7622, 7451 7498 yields 0.70 Angstrom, 13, 13.4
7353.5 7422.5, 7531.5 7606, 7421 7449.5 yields -0.55 Angstrom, 12.8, 13.3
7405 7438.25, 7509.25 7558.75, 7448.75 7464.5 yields 0.09 Angstrom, 13.1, 13.3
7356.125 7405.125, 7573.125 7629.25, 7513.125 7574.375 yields -1.06 Angstrom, 12.7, 13.3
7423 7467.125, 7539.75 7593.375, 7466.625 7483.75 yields 0.06 Angstrom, 13.1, 13.3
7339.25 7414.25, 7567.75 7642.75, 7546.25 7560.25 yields 0.06 Angstrom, 12.8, 13.4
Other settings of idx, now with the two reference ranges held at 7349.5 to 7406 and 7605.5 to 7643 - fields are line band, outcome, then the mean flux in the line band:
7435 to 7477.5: -0.77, 13.2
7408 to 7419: -0.33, 13.2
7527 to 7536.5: -0.38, 13.7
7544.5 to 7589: -0.34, 13.4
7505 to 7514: -0.21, 13.4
